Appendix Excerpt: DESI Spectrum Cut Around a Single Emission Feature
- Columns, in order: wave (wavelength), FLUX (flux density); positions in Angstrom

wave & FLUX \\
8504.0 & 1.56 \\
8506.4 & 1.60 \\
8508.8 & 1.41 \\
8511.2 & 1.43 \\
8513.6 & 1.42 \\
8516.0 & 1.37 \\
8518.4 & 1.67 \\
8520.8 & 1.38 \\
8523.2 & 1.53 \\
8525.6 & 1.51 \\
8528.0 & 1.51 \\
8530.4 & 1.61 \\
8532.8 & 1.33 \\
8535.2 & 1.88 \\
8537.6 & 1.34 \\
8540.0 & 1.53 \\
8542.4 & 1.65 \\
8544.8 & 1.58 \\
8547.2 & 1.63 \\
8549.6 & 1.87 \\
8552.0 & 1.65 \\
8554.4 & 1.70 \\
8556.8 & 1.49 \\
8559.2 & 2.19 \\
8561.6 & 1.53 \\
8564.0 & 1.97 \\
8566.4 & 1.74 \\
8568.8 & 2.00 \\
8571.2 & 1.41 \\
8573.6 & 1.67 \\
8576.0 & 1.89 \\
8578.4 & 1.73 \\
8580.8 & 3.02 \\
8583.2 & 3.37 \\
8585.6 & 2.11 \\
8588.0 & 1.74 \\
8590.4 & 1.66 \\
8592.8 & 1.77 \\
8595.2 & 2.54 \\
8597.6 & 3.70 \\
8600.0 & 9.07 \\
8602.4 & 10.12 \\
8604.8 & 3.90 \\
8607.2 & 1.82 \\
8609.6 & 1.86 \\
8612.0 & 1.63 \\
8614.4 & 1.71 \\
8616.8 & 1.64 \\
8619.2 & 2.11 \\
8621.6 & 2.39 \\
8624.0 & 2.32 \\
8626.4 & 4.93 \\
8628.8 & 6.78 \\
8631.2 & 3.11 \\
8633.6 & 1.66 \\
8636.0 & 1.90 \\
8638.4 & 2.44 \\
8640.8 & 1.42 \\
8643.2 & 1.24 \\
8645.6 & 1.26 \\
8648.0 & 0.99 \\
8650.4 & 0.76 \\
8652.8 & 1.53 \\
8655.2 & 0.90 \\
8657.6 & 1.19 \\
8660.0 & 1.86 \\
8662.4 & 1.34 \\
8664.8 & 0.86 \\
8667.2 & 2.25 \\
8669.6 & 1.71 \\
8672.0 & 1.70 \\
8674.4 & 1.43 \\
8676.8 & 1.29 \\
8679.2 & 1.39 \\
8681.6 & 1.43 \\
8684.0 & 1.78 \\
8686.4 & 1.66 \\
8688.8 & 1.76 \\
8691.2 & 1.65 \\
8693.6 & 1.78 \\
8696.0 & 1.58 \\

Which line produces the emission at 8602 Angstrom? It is H-alpha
